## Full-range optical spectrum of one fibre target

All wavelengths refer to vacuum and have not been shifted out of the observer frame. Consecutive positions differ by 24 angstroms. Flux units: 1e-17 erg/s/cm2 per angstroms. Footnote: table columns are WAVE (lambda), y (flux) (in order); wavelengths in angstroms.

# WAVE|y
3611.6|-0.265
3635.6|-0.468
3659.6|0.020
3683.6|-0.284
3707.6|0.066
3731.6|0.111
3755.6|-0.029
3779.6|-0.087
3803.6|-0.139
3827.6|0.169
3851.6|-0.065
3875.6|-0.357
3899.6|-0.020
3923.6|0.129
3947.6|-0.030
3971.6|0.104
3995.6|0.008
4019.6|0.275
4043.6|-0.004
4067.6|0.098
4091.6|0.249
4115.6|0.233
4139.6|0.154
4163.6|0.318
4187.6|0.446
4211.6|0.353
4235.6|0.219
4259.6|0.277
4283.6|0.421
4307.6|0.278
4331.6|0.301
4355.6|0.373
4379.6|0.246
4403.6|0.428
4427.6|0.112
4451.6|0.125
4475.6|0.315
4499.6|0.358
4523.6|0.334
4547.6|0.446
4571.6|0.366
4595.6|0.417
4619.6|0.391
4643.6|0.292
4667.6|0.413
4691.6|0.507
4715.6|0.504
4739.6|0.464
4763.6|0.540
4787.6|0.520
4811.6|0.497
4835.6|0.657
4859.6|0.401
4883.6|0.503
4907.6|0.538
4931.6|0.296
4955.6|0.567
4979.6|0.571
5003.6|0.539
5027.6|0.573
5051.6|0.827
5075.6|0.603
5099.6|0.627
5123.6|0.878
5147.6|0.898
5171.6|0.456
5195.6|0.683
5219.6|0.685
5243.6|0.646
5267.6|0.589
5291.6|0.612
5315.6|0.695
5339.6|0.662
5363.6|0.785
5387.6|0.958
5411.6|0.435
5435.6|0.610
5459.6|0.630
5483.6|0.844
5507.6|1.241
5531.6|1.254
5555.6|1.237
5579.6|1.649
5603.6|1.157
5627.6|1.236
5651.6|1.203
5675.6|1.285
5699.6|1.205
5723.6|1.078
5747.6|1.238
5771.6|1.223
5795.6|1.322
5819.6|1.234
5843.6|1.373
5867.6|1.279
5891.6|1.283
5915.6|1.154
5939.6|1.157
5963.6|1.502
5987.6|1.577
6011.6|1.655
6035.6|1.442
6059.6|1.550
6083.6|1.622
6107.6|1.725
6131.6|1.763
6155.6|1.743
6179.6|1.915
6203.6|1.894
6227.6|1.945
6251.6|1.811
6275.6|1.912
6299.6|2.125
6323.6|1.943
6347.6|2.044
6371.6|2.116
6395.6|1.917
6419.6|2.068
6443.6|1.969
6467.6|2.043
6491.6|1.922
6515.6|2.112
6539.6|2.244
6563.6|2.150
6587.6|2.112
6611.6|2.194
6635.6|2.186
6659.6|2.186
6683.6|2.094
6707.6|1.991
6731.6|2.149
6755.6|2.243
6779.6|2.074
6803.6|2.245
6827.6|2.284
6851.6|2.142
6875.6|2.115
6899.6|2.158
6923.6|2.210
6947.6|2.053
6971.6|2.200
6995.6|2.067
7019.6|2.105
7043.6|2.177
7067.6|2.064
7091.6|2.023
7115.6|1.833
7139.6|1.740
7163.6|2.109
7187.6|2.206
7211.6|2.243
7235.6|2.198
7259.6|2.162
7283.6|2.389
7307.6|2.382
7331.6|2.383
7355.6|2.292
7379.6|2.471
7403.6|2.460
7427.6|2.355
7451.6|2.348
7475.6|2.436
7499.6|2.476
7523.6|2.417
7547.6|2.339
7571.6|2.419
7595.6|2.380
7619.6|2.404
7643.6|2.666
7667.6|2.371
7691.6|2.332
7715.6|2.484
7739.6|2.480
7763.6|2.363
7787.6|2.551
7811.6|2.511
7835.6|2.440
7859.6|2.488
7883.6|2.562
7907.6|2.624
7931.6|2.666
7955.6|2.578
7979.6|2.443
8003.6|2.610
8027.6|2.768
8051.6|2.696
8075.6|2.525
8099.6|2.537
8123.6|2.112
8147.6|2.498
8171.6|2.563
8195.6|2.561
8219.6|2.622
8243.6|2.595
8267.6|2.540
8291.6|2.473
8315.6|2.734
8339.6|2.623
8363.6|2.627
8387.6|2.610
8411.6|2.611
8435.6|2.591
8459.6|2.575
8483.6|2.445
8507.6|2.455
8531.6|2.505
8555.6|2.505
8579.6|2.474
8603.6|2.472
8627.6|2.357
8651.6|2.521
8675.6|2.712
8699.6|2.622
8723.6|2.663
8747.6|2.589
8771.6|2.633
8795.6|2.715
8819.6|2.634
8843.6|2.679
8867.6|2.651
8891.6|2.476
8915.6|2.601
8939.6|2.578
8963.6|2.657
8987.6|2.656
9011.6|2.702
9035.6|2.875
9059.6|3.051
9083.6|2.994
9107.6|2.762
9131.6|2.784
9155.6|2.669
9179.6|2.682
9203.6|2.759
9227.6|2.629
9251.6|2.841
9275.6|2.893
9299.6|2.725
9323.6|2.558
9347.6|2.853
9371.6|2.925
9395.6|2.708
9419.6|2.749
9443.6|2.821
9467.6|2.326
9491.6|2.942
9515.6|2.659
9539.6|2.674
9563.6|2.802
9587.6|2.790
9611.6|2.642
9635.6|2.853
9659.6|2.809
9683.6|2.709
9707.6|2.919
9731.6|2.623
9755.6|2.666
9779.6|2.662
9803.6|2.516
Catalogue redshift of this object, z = 0.38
